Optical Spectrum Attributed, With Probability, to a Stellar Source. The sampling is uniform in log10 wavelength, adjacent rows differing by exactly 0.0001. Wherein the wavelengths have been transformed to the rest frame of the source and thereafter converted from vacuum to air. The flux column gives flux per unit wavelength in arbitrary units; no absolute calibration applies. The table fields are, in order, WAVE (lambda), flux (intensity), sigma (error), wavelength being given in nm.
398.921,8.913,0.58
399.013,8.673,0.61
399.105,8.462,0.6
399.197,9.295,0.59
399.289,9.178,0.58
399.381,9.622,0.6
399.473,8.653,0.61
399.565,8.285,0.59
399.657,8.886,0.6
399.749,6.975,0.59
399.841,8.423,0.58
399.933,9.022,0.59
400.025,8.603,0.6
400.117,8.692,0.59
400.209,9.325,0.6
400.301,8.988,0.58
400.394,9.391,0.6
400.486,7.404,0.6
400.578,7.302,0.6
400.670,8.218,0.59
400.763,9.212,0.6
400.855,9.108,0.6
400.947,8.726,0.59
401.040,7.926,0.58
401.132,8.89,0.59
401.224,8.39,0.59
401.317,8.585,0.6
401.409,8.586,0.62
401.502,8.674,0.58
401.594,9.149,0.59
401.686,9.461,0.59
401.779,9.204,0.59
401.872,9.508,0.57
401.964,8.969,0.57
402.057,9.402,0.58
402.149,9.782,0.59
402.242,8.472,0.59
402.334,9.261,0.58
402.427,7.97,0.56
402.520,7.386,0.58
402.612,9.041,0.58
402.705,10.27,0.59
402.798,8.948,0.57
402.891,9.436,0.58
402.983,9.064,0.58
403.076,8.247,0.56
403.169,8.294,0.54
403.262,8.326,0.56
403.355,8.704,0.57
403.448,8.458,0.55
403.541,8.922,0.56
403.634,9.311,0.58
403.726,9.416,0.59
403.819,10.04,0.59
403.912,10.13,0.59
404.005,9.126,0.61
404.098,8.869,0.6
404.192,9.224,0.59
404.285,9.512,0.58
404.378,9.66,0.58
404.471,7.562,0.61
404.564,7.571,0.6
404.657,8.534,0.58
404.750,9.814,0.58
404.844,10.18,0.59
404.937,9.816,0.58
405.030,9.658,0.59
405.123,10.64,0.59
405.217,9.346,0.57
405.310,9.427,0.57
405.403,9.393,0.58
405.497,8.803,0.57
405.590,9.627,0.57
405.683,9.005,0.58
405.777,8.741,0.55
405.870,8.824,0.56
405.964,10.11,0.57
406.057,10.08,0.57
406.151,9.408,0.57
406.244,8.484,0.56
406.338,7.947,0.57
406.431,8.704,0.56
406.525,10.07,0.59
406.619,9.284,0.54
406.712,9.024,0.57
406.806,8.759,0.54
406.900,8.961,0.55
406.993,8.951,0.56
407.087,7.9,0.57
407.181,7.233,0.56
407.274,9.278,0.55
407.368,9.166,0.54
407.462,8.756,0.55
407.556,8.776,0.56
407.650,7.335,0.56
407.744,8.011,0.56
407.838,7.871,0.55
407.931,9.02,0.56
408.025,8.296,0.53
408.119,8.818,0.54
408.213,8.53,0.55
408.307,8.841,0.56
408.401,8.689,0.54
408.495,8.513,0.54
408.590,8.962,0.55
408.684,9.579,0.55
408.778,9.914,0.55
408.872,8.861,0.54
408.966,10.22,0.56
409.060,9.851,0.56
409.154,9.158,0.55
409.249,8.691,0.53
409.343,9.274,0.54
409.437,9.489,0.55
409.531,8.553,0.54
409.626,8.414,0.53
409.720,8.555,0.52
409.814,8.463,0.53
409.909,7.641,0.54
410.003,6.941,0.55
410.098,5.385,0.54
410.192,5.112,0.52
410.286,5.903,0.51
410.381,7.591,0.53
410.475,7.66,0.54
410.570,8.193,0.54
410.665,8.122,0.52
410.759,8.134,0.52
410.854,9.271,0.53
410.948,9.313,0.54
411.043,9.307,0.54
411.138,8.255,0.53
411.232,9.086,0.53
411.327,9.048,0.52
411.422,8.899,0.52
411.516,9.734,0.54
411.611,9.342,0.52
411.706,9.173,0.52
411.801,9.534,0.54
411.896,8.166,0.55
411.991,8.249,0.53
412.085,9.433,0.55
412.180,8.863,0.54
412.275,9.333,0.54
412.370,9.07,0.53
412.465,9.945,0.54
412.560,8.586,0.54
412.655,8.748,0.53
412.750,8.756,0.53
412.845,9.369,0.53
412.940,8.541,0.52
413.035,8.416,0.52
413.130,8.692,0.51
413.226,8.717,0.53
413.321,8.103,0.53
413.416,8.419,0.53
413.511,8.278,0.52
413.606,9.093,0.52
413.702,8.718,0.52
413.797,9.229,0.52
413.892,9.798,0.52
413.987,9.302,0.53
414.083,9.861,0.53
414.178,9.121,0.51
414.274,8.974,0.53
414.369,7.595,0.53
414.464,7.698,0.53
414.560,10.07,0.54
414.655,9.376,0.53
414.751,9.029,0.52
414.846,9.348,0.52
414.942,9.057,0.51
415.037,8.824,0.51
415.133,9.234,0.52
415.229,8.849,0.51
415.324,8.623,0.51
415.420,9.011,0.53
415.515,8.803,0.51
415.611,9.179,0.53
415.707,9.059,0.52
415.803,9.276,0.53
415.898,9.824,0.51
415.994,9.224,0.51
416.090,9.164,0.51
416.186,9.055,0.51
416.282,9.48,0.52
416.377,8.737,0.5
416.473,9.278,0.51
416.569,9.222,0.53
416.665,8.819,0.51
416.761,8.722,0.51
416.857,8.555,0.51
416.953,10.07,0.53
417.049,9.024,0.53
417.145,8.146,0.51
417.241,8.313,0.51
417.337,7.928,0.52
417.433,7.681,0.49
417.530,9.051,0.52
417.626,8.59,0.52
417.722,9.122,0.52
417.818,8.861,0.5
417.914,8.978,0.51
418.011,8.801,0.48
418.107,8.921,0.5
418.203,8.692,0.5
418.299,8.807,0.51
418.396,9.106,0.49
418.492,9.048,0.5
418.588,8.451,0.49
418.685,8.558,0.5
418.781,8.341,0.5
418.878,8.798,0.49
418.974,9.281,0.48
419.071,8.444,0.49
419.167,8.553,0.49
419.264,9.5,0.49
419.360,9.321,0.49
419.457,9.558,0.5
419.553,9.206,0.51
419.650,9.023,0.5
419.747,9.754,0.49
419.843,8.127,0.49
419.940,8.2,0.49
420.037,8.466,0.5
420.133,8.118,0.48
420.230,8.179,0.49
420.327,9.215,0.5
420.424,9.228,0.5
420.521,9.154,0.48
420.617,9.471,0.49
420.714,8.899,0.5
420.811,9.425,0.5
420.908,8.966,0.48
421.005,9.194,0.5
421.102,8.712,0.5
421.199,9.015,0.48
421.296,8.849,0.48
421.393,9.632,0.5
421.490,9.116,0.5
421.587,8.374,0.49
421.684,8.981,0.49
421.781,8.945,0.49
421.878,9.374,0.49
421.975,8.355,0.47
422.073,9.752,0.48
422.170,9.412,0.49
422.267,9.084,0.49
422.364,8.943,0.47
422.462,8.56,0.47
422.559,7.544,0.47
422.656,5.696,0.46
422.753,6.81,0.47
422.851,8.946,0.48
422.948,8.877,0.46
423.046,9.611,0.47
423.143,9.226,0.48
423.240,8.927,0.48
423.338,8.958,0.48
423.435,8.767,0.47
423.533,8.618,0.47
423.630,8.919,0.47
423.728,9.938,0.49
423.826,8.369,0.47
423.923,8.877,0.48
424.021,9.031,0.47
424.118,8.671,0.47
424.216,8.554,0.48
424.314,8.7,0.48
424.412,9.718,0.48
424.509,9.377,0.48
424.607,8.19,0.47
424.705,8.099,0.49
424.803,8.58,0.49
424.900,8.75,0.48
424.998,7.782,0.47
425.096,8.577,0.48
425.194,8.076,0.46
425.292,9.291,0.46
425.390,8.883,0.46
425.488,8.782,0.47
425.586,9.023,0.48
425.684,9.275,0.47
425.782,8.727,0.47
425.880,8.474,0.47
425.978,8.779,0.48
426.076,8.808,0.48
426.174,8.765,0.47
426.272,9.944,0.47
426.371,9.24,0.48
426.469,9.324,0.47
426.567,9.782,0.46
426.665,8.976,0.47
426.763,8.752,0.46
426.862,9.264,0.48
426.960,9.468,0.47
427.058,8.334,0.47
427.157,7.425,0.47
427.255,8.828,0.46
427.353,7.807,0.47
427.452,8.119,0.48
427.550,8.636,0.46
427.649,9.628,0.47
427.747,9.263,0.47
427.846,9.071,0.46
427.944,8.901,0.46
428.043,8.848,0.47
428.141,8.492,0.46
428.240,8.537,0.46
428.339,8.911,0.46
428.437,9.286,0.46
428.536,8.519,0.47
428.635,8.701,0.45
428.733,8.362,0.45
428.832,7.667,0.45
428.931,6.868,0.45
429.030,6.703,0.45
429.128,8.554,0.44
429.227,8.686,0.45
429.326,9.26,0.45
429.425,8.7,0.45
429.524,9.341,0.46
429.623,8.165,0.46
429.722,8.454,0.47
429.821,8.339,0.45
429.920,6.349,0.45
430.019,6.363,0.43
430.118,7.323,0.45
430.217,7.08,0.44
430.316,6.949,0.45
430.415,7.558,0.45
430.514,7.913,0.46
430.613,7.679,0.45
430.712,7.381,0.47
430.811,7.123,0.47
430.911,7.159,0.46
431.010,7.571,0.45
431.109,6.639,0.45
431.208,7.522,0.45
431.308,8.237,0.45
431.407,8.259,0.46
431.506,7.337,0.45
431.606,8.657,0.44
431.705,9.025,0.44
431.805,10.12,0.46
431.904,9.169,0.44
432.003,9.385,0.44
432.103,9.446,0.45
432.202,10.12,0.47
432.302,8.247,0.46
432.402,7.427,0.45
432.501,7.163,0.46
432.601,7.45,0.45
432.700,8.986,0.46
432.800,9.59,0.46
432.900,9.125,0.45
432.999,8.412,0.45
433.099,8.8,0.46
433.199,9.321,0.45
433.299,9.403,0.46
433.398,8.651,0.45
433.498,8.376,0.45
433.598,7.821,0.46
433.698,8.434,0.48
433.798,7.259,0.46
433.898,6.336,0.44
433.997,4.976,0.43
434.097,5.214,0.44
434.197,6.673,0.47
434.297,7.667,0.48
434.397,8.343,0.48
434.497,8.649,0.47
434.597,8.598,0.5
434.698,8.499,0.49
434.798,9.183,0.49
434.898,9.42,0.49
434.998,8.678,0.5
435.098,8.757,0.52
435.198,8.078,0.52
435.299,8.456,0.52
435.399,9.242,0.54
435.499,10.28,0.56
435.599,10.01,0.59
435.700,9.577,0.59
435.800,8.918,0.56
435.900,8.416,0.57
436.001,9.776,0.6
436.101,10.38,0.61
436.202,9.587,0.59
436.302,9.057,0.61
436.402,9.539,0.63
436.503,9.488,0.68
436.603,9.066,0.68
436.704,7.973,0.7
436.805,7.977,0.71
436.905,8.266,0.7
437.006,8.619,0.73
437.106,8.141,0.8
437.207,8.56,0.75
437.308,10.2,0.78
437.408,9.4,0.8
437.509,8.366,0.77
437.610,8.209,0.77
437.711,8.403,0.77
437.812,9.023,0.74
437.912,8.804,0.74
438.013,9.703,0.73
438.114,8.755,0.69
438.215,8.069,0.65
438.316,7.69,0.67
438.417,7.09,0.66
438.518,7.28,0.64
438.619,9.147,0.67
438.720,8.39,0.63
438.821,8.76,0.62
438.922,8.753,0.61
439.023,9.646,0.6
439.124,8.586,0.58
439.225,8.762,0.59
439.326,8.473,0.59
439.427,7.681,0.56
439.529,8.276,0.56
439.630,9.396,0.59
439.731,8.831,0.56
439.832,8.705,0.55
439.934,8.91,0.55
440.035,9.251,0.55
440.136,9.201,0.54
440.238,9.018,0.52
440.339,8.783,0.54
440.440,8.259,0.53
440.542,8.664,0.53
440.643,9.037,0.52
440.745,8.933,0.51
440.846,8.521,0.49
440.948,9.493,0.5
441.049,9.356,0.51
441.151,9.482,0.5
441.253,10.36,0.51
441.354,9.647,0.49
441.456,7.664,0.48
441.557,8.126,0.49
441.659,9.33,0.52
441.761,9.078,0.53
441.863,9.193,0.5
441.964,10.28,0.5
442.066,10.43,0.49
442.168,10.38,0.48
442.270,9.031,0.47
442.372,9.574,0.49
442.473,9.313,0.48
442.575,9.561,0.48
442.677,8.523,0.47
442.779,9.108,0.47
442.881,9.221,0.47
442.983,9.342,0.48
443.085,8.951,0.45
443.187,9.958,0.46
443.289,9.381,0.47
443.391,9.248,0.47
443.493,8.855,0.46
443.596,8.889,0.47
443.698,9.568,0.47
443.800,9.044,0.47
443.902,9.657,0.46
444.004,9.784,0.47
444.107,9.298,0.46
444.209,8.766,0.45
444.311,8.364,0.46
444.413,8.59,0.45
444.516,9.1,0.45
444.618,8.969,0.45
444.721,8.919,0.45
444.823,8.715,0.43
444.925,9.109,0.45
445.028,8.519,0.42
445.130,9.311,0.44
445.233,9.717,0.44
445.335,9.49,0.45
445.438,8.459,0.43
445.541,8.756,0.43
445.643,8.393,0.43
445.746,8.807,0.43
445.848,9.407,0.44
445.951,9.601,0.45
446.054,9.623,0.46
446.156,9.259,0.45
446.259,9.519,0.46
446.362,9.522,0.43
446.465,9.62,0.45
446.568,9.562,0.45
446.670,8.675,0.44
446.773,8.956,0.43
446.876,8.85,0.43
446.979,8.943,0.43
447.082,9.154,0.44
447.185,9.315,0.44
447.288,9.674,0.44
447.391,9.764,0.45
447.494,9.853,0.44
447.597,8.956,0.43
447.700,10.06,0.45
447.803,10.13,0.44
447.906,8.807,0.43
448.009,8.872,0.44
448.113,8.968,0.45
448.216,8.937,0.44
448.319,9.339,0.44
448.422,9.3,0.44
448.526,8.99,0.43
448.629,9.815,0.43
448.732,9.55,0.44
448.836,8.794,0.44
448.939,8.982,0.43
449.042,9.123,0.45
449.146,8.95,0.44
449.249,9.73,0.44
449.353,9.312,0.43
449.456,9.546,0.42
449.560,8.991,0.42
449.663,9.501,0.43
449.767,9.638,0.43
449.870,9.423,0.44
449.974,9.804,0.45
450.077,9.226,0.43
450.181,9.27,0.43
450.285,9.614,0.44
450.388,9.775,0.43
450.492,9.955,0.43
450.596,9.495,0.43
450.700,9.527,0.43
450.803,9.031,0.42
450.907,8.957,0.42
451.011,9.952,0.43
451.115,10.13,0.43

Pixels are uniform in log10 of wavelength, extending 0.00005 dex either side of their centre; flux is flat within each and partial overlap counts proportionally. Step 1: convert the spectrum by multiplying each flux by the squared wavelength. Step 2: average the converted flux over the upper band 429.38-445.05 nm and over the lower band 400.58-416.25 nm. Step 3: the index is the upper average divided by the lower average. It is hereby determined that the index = 1.1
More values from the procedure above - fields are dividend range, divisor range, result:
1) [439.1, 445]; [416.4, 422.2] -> 1.14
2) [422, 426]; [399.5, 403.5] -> 1.11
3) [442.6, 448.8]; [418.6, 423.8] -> 1.16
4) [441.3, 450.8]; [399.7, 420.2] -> 1.24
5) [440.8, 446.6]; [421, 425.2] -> 1.16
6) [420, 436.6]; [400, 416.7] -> 1.06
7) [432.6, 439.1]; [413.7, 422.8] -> 1.05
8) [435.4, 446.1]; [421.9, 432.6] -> 1.13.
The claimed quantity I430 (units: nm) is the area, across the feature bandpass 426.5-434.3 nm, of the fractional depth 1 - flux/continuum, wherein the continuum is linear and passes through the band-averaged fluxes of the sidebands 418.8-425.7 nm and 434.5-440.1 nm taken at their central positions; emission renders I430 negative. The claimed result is 0.538 nm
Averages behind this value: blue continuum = 8.82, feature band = 8.21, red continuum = 8.82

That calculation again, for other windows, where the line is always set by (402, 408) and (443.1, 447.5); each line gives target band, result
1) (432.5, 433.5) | 0.04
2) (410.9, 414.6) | 0.03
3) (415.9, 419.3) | 0.07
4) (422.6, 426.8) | 0.14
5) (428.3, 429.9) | 0.13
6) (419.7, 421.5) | 0.03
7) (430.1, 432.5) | 0.28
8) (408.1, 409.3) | -0.02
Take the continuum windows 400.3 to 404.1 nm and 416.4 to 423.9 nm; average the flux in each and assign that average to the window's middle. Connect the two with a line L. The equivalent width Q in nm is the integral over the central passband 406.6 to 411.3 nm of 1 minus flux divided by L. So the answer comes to 0.20 nm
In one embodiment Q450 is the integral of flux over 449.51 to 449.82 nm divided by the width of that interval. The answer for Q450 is 9.4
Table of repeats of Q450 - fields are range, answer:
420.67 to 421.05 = 9.12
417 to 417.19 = 8.6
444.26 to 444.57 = 8.69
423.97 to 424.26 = 8.75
